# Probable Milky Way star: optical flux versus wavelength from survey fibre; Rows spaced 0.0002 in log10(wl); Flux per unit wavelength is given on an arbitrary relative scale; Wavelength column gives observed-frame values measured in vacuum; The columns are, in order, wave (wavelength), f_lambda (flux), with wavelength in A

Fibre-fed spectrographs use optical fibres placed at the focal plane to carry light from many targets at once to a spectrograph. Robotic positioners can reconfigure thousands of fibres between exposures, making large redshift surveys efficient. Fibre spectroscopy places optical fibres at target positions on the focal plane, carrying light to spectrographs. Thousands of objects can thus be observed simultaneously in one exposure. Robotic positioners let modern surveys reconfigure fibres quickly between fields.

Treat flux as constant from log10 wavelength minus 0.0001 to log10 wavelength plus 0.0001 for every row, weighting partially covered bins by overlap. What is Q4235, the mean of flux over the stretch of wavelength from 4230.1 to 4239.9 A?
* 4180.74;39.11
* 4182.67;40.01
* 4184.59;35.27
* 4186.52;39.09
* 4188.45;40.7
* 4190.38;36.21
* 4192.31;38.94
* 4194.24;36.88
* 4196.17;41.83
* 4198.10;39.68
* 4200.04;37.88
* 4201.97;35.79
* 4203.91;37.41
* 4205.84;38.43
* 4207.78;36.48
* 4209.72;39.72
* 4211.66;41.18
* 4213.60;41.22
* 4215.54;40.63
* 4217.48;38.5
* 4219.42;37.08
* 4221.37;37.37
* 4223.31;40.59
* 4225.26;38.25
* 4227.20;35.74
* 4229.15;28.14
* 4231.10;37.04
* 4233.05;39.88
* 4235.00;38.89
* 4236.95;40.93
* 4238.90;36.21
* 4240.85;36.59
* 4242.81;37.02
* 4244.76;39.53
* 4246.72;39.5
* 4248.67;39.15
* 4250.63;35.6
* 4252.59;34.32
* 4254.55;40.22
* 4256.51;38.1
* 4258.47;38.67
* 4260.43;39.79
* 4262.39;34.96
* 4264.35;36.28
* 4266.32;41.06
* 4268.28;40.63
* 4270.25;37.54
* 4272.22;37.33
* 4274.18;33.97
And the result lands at 38.6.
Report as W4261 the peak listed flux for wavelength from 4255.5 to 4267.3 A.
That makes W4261 41.06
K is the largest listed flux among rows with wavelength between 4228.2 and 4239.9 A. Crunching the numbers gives 40.93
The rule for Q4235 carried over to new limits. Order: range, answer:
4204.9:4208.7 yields 37.4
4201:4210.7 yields 37.6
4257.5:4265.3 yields 37.5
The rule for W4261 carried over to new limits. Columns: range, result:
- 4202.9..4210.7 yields 39.72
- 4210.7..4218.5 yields 41.22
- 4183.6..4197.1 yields 41.83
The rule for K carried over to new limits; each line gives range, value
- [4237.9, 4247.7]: 39.53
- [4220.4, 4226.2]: 40.59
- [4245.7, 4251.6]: 39.5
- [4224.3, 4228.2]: 38.25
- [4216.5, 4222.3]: 38.5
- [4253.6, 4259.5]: 40.22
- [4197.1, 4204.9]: 39.68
